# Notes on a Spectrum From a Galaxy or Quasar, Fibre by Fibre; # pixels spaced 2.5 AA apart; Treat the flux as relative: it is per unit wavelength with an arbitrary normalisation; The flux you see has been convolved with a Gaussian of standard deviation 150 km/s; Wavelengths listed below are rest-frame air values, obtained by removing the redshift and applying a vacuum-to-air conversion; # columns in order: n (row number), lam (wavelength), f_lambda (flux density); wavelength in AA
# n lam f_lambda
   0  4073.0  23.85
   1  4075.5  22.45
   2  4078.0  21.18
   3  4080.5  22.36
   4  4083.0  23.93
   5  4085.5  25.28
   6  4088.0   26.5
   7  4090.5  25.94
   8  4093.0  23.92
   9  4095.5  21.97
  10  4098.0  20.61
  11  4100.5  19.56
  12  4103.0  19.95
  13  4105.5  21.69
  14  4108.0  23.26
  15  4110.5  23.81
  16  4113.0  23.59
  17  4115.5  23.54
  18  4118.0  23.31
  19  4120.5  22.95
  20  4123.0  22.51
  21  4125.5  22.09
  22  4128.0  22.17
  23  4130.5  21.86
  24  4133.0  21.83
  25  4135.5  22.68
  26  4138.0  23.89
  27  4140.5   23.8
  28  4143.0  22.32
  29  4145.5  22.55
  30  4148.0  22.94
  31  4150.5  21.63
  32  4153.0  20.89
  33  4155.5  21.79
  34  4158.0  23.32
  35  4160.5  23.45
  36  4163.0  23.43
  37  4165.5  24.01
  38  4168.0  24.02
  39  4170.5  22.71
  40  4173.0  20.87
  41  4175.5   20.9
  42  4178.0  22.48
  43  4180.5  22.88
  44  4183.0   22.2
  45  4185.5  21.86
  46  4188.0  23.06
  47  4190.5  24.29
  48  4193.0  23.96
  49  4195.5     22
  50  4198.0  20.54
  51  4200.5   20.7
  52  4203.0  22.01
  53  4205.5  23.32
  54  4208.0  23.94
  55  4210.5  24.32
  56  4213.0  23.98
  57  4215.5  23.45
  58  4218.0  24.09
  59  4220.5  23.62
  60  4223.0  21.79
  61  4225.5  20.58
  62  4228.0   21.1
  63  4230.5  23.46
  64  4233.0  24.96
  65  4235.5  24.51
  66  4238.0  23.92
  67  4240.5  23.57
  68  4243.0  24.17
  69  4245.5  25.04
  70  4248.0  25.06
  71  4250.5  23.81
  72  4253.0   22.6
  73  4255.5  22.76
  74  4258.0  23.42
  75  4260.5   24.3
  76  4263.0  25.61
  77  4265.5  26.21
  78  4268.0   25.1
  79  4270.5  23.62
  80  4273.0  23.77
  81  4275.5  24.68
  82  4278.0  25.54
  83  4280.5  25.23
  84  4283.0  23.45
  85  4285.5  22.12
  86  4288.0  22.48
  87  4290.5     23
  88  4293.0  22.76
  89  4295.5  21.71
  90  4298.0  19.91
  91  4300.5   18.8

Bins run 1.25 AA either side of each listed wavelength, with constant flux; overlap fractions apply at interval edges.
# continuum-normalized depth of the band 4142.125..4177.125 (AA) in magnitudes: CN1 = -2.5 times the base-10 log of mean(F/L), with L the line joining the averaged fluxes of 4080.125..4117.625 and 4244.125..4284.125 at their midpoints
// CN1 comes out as 0.051 mag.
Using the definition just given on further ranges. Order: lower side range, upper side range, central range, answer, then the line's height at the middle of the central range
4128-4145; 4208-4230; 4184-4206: 0.02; 22.9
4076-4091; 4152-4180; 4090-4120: 0.05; 23.6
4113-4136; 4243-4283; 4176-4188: 0.05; 23.4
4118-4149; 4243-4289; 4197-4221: 0.02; 23.5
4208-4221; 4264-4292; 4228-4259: 0.01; 24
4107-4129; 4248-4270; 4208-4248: 0.02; 24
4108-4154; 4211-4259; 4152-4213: 0.02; 23.1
